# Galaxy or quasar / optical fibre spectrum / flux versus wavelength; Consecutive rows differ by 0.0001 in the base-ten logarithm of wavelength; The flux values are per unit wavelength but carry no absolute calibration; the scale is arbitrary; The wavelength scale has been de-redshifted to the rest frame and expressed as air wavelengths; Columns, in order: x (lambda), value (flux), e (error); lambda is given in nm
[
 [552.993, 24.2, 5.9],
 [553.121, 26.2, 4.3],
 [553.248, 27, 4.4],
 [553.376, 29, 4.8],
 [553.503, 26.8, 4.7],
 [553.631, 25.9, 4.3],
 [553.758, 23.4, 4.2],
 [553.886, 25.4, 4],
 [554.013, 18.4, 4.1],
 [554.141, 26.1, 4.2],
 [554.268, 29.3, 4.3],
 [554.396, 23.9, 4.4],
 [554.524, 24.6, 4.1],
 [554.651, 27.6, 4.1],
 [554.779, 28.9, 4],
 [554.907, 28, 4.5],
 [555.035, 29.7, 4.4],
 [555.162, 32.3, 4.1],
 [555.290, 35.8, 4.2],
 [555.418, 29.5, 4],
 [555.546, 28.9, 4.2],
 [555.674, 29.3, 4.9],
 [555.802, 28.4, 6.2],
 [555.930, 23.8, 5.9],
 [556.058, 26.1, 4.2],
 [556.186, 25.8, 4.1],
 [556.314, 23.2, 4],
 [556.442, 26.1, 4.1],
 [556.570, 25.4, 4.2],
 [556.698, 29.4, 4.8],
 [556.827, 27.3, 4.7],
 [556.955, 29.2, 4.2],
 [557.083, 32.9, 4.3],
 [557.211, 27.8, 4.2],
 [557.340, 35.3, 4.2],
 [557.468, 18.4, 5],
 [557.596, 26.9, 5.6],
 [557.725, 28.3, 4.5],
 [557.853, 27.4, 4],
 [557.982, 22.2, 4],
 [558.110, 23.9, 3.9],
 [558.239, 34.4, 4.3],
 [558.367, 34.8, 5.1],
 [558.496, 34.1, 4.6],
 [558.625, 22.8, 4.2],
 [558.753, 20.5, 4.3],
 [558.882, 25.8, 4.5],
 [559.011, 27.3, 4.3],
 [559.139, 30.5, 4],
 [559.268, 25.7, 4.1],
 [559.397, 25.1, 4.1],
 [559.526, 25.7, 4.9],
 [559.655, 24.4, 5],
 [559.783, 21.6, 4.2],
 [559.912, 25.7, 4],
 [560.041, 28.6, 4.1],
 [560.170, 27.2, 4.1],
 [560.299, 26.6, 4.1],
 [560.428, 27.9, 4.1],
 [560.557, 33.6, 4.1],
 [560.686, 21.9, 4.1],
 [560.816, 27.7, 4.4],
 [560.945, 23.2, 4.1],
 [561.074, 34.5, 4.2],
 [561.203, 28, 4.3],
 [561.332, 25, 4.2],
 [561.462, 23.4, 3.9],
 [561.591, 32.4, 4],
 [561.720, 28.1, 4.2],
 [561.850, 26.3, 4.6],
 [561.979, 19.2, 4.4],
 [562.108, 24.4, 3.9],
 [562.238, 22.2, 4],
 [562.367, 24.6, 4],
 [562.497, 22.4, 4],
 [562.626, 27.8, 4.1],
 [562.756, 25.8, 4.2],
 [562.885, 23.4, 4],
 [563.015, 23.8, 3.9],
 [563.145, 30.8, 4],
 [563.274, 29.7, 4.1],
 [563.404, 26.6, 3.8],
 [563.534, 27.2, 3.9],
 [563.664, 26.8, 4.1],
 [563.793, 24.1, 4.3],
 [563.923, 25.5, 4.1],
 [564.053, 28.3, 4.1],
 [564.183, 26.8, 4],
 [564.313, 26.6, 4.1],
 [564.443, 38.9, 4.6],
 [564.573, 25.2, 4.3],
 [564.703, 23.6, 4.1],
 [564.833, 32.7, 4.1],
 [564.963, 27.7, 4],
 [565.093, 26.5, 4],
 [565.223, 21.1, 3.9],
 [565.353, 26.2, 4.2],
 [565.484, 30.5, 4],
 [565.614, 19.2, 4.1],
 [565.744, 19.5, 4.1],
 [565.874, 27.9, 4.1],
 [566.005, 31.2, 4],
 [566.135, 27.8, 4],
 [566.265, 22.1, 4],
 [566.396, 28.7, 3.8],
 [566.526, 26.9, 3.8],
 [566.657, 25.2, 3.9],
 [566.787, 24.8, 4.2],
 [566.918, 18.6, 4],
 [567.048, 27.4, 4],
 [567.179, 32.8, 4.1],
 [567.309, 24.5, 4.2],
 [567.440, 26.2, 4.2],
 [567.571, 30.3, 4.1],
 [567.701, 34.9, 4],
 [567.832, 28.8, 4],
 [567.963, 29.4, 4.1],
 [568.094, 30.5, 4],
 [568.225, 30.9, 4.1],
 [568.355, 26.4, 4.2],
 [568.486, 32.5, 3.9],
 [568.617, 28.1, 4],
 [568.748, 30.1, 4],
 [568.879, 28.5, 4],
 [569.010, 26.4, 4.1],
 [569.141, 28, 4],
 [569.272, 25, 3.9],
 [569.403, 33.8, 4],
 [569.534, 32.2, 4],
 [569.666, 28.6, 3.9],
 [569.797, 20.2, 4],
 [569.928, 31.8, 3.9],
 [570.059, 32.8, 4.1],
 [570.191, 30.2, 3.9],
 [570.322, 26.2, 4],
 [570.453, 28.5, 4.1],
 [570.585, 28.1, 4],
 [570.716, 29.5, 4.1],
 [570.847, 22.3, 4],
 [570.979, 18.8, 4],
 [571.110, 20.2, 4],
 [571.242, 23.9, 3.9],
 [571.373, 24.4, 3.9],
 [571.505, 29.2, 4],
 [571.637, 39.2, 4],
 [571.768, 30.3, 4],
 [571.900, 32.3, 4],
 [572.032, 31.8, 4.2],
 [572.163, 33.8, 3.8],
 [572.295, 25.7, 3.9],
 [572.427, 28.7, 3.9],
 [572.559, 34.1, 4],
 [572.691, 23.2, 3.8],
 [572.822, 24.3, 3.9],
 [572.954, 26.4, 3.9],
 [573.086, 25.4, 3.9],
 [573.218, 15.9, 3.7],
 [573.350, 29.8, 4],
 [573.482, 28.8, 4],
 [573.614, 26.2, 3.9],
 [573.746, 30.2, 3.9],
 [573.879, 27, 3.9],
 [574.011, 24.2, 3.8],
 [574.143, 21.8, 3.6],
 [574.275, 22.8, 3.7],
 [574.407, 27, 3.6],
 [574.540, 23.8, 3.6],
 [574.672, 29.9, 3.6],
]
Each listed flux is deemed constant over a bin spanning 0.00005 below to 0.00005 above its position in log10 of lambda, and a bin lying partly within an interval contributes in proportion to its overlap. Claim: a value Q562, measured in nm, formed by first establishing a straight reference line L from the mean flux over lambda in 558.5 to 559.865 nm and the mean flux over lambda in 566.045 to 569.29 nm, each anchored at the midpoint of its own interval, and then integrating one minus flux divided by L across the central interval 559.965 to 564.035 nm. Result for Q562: -0.04 nm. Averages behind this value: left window 25.4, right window 27.9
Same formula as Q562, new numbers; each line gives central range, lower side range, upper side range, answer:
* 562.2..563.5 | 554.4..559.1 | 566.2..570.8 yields 0.102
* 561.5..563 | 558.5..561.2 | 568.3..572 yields 0.102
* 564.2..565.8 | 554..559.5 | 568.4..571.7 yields 0.072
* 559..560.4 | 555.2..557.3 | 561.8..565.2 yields 0.056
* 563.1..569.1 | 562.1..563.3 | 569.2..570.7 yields -0.102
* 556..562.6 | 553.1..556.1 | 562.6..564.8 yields 0.130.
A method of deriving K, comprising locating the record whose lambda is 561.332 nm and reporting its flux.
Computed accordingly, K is 25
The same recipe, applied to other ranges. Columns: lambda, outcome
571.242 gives 23.9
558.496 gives 34.1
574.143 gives 21.8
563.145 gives 30.8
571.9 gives 32.3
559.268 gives 25.7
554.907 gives 28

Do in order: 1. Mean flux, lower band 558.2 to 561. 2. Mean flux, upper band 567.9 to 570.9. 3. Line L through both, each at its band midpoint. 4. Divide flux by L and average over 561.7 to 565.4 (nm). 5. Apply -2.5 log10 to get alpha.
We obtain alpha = 0.06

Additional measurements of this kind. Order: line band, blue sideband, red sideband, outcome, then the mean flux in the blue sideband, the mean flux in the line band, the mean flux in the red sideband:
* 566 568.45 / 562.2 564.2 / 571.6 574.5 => -0.04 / 26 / 27.7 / 27.5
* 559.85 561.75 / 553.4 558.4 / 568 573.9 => 0.00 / 27.4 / 27.6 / 28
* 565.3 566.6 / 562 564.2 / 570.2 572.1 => 0.02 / 25.7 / 26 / 27.6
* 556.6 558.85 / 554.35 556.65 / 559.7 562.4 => -0.03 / 27.7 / 27.9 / 26.3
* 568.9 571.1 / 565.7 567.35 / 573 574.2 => -0.07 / 26.1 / 27.5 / 25.5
